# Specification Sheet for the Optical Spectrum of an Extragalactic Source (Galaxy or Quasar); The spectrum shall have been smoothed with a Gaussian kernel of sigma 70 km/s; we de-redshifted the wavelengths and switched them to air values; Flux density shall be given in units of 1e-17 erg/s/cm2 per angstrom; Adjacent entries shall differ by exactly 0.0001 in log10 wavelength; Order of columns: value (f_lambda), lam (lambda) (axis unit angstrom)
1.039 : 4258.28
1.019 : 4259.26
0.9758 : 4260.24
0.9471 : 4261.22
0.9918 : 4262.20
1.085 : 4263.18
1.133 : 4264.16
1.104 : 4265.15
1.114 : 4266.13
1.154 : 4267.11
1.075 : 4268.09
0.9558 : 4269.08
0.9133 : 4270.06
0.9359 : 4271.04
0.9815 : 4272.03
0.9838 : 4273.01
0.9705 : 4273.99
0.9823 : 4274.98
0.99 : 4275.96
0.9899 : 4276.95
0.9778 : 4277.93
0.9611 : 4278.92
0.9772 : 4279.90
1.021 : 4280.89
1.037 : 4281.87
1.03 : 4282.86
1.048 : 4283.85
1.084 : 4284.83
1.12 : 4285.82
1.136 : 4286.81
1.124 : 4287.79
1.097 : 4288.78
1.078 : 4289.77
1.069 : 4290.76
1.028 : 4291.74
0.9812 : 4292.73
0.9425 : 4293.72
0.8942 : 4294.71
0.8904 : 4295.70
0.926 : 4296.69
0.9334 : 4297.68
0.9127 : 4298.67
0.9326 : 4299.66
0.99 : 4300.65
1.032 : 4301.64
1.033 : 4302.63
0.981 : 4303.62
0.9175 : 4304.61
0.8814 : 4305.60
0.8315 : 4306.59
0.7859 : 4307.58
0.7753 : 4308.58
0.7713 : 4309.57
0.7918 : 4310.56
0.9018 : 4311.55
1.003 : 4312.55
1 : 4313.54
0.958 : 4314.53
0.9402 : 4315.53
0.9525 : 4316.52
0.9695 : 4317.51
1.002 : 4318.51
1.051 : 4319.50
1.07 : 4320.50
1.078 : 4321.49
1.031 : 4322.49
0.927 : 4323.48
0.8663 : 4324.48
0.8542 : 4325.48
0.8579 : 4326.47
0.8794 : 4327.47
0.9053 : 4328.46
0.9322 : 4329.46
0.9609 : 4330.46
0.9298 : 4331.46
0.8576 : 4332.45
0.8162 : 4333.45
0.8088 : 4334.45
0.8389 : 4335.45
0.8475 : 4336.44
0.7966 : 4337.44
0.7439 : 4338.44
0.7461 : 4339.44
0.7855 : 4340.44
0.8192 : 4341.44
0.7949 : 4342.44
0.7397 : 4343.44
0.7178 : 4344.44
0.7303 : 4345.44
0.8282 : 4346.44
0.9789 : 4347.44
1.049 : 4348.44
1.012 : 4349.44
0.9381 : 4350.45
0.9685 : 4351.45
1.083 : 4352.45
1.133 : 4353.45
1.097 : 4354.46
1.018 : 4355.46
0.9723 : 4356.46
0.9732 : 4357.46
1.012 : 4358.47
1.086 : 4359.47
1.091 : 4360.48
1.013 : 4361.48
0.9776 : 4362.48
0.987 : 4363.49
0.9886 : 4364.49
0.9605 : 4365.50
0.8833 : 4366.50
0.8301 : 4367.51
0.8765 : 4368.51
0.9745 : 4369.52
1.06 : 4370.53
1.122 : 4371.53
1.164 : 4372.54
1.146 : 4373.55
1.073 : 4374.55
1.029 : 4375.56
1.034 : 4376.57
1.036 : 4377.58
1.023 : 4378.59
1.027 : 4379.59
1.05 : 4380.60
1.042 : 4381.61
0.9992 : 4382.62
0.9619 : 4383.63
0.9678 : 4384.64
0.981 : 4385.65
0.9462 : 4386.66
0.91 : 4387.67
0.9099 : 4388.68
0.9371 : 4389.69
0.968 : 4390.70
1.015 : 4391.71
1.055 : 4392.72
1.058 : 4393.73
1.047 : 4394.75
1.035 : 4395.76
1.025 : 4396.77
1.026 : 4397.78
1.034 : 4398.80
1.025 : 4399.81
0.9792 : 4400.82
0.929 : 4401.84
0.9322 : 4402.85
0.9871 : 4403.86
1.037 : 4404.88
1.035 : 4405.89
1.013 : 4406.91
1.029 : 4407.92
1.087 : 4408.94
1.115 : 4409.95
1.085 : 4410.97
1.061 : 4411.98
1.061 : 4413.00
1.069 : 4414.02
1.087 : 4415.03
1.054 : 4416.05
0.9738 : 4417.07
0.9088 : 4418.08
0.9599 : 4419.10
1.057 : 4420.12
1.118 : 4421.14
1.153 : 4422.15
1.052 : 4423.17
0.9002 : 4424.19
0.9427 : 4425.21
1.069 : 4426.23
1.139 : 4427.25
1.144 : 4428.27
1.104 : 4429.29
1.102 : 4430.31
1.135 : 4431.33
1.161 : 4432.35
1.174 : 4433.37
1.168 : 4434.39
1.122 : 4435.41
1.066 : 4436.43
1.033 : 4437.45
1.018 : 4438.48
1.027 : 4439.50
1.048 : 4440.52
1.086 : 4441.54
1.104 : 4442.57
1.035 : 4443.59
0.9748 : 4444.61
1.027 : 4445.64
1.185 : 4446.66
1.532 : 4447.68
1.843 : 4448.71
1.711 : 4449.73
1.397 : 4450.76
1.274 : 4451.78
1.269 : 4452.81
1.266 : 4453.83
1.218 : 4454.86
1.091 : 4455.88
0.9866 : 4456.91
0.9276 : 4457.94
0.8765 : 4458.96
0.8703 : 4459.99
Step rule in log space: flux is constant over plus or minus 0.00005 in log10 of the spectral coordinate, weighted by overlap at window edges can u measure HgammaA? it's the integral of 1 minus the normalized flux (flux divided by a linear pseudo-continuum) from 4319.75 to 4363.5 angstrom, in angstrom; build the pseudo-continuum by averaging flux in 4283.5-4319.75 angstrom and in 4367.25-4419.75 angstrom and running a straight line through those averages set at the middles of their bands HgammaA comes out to 2.9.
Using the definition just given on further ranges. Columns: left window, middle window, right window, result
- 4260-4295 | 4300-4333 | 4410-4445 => 3.36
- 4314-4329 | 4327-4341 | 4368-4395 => 1.77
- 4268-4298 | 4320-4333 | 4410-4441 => 1.13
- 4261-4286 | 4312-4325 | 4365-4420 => 0.38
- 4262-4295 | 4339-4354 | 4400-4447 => 2.19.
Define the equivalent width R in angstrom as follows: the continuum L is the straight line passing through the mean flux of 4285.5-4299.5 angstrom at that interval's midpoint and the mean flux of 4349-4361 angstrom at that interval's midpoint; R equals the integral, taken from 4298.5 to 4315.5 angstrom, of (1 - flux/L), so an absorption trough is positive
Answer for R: 1.7 angstrom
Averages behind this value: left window 1.01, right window 1.03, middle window 0.912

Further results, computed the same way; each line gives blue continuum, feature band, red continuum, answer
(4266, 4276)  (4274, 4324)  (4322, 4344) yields -2.3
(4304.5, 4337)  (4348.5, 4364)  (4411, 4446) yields -1.1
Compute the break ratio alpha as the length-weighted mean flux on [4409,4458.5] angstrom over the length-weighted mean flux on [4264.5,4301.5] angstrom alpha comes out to 1.11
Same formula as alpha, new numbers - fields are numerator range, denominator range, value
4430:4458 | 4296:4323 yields 1.25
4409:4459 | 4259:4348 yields 1.19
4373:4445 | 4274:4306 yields 1.04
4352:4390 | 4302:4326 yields 1.08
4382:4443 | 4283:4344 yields 1.12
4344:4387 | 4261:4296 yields 0.97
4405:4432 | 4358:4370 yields 1.09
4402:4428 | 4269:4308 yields 1.05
